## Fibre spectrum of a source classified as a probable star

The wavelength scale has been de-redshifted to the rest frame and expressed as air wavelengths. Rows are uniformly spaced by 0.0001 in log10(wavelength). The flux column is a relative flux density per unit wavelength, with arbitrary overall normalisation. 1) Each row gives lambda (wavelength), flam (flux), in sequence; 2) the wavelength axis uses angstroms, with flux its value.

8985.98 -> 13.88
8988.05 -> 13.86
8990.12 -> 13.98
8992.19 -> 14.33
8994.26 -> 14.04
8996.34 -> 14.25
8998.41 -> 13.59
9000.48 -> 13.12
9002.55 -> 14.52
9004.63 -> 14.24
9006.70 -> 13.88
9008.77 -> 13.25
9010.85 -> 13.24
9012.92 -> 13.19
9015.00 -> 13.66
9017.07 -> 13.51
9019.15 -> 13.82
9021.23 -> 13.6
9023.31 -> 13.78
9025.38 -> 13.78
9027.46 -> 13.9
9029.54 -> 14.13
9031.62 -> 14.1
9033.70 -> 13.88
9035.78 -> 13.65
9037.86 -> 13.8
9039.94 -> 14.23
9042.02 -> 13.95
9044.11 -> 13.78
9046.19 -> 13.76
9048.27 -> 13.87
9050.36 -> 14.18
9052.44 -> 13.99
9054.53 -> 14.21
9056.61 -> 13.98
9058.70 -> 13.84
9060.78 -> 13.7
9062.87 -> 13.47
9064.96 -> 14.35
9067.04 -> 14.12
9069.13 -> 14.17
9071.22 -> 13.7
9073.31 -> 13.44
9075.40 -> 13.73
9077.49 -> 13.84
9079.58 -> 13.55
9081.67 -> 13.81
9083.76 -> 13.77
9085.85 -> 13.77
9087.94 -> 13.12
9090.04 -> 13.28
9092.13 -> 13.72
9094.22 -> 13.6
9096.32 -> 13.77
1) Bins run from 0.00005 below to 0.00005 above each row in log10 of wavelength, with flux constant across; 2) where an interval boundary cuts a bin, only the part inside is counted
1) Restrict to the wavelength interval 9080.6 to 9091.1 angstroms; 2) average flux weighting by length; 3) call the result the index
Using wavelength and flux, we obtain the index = 13.6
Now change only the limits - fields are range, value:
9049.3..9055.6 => 14.1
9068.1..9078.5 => 13.8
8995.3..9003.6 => 13.9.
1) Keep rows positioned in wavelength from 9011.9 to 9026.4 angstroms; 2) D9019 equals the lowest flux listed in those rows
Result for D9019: 13.19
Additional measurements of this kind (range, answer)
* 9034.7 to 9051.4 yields 13.65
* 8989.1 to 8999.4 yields 13.59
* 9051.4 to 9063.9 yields 13.47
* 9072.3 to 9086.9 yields 13.44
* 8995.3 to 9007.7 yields 13.12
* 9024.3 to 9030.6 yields 13.78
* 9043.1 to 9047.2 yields 13.76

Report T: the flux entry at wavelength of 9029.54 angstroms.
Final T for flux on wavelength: 14.13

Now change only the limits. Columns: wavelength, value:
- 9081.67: 13.81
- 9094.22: 13.6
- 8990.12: 13.98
